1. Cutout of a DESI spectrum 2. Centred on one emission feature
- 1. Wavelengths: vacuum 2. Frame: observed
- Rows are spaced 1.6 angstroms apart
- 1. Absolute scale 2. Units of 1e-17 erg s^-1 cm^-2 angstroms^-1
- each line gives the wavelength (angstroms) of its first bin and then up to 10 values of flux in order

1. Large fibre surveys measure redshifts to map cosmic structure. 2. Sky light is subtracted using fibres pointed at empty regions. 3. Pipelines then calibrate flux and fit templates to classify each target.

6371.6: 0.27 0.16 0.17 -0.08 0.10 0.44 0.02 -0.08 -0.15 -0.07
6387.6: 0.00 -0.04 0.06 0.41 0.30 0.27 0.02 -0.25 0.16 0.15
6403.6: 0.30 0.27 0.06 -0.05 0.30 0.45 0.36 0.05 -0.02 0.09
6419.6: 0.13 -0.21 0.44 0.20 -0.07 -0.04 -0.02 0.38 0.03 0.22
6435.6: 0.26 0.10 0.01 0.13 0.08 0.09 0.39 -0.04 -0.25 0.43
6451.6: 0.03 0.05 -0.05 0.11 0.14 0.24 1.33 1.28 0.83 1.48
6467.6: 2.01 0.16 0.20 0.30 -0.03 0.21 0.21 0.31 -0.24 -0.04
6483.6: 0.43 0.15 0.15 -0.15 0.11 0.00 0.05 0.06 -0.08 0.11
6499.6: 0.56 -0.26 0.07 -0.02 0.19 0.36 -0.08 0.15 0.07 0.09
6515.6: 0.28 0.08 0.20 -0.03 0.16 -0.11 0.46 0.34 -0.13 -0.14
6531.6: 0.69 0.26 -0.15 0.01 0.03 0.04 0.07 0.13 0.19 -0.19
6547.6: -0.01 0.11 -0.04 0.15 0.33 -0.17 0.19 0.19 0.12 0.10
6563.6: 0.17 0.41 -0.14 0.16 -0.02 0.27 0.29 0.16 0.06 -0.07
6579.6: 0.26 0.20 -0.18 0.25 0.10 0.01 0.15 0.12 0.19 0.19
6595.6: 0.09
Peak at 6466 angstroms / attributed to [O II]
